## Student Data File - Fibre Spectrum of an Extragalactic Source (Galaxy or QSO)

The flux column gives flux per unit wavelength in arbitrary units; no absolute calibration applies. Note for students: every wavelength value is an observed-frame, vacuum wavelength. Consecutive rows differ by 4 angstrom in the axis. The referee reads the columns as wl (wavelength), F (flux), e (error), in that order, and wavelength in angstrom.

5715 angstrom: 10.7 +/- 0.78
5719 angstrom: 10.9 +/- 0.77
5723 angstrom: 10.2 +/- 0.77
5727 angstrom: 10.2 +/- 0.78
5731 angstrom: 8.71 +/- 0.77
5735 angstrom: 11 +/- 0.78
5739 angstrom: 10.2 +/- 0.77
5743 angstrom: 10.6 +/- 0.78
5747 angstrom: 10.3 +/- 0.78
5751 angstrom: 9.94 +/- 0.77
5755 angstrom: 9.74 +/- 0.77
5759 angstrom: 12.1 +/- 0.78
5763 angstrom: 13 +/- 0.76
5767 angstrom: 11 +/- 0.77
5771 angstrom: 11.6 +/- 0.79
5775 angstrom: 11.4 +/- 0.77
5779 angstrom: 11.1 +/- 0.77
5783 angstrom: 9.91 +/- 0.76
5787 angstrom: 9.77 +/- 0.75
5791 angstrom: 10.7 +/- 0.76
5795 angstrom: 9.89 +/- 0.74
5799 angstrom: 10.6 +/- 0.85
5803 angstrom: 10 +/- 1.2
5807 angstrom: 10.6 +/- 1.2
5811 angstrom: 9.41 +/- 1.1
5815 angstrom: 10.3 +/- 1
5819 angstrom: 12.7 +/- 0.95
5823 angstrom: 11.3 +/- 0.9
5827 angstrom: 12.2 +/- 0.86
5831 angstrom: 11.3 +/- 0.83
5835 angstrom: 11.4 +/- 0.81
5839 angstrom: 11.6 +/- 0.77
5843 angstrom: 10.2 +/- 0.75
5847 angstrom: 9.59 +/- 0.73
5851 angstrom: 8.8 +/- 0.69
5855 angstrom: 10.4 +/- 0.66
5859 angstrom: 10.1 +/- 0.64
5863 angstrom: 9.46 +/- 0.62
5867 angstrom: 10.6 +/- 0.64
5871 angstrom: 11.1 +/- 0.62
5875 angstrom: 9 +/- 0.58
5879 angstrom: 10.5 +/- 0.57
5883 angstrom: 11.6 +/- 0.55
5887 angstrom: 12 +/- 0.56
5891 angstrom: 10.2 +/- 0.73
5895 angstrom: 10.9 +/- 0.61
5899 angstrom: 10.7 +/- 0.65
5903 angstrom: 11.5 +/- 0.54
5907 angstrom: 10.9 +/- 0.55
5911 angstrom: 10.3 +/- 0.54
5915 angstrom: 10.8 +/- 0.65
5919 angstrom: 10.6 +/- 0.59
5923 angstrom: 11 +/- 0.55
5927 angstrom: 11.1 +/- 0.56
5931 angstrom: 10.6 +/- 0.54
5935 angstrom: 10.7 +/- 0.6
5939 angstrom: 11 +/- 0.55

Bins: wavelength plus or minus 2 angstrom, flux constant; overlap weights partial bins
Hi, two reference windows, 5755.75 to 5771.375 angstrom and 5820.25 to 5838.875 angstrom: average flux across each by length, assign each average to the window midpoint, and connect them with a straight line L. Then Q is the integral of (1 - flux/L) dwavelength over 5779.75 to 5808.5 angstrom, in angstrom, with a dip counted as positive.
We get 3.6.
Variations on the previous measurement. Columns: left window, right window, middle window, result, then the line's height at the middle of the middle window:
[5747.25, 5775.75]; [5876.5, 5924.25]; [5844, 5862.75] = 2.2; 11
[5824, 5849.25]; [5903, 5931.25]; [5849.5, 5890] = 2.1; 10.9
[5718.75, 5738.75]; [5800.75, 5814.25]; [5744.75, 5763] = -1.2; 10.1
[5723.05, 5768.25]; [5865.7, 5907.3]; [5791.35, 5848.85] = -0.4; 10.7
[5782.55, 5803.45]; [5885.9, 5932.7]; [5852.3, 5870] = 0.7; 10.6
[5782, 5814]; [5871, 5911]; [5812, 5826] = -1.5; 10.3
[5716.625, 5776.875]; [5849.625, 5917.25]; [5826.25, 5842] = -1.3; 10.6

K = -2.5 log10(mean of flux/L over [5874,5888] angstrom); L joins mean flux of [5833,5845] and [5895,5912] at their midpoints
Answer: 0.01 mag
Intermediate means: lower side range 11.1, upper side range 10.9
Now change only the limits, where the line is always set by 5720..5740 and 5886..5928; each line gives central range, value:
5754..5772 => -0.13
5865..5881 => 0.04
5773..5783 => -0.07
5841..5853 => 0.12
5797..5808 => 0.00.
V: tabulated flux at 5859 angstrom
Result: 10.1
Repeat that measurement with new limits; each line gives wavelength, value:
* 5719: 10.9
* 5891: 10.2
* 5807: 10.6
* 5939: 11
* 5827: 12.2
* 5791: 10.7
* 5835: 11.4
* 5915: 10.8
